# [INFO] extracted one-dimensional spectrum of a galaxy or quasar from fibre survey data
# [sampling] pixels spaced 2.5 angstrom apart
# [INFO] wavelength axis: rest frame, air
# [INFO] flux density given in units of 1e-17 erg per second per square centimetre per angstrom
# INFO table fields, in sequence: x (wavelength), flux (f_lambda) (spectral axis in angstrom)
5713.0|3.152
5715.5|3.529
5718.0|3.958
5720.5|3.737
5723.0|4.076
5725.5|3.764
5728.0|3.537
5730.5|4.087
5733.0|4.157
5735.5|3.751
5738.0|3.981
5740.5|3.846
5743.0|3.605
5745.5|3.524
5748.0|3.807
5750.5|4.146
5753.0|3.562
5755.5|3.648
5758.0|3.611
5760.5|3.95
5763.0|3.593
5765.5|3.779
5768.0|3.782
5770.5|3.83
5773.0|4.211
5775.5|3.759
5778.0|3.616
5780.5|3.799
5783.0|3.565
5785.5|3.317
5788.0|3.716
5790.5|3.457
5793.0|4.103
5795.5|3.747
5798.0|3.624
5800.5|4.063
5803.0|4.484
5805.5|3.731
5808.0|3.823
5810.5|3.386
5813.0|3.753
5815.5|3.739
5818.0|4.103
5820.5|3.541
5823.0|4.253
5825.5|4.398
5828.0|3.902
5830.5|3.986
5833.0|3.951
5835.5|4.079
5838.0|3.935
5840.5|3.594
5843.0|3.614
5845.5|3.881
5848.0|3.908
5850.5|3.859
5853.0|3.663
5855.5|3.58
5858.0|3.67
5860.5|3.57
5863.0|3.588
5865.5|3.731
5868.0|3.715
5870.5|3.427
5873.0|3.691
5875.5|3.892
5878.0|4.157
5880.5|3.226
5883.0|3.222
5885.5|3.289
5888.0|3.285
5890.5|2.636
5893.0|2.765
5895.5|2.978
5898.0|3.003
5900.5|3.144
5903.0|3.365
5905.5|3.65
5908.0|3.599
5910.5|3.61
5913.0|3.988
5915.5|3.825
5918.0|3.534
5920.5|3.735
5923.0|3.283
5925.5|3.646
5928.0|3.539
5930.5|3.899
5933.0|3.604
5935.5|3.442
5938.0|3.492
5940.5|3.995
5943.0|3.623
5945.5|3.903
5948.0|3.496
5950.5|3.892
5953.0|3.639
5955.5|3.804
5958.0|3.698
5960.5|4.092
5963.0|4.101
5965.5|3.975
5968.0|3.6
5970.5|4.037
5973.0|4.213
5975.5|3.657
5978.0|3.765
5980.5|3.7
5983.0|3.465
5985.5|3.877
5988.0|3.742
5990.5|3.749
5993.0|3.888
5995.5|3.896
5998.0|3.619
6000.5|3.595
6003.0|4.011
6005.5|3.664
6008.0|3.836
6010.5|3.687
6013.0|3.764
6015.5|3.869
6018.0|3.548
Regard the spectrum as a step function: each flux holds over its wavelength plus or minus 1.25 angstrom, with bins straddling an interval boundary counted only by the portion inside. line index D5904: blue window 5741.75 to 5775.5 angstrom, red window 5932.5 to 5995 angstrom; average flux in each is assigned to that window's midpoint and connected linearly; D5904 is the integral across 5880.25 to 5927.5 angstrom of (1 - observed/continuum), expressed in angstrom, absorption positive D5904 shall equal 5.2 angstrom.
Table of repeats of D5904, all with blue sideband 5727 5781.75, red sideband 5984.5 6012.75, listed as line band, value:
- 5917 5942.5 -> 1.1 angstrom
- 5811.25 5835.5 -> -1.0 angstrom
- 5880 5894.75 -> 2.8 angstrom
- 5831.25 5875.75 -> 0.6 angstrom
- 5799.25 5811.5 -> -0.4 angstrom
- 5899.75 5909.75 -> 0.9 angstrom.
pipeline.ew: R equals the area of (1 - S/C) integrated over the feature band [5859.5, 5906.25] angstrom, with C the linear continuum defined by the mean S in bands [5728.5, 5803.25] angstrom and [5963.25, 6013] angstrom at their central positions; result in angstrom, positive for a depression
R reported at 5.1 angstrom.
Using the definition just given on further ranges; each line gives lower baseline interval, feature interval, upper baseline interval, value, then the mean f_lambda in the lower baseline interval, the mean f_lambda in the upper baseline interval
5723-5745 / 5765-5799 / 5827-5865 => 0.73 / 3.84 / 3.78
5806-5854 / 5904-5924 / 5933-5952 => 0.41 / 3.86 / 3.69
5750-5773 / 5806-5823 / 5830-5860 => 0.13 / 3.78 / 3.8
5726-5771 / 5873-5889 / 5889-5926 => -0.38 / 3.79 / 3.38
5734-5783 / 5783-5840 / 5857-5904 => -4.01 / 3.78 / 3.39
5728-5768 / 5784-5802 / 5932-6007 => 0.30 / 3.79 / 3.78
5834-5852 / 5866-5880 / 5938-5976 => 0.34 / 3.84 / 3.84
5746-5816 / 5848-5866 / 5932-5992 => 0.44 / 3.77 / 3.77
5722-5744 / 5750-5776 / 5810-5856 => 0.45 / 3.87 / 3.86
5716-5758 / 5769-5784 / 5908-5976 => 0.00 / 3.81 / 3.75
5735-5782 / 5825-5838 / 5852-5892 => -1.52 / 3.78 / 3.52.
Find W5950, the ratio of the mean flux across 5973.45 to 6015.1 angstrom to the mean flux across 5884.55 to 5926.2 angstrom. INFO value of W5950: 1.11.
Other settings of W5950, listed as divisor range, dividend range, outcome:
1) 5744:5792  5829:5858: 1.03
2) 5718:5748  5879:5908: 0.83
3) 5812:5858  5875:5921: 0.88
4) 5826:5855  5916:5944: 0.94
